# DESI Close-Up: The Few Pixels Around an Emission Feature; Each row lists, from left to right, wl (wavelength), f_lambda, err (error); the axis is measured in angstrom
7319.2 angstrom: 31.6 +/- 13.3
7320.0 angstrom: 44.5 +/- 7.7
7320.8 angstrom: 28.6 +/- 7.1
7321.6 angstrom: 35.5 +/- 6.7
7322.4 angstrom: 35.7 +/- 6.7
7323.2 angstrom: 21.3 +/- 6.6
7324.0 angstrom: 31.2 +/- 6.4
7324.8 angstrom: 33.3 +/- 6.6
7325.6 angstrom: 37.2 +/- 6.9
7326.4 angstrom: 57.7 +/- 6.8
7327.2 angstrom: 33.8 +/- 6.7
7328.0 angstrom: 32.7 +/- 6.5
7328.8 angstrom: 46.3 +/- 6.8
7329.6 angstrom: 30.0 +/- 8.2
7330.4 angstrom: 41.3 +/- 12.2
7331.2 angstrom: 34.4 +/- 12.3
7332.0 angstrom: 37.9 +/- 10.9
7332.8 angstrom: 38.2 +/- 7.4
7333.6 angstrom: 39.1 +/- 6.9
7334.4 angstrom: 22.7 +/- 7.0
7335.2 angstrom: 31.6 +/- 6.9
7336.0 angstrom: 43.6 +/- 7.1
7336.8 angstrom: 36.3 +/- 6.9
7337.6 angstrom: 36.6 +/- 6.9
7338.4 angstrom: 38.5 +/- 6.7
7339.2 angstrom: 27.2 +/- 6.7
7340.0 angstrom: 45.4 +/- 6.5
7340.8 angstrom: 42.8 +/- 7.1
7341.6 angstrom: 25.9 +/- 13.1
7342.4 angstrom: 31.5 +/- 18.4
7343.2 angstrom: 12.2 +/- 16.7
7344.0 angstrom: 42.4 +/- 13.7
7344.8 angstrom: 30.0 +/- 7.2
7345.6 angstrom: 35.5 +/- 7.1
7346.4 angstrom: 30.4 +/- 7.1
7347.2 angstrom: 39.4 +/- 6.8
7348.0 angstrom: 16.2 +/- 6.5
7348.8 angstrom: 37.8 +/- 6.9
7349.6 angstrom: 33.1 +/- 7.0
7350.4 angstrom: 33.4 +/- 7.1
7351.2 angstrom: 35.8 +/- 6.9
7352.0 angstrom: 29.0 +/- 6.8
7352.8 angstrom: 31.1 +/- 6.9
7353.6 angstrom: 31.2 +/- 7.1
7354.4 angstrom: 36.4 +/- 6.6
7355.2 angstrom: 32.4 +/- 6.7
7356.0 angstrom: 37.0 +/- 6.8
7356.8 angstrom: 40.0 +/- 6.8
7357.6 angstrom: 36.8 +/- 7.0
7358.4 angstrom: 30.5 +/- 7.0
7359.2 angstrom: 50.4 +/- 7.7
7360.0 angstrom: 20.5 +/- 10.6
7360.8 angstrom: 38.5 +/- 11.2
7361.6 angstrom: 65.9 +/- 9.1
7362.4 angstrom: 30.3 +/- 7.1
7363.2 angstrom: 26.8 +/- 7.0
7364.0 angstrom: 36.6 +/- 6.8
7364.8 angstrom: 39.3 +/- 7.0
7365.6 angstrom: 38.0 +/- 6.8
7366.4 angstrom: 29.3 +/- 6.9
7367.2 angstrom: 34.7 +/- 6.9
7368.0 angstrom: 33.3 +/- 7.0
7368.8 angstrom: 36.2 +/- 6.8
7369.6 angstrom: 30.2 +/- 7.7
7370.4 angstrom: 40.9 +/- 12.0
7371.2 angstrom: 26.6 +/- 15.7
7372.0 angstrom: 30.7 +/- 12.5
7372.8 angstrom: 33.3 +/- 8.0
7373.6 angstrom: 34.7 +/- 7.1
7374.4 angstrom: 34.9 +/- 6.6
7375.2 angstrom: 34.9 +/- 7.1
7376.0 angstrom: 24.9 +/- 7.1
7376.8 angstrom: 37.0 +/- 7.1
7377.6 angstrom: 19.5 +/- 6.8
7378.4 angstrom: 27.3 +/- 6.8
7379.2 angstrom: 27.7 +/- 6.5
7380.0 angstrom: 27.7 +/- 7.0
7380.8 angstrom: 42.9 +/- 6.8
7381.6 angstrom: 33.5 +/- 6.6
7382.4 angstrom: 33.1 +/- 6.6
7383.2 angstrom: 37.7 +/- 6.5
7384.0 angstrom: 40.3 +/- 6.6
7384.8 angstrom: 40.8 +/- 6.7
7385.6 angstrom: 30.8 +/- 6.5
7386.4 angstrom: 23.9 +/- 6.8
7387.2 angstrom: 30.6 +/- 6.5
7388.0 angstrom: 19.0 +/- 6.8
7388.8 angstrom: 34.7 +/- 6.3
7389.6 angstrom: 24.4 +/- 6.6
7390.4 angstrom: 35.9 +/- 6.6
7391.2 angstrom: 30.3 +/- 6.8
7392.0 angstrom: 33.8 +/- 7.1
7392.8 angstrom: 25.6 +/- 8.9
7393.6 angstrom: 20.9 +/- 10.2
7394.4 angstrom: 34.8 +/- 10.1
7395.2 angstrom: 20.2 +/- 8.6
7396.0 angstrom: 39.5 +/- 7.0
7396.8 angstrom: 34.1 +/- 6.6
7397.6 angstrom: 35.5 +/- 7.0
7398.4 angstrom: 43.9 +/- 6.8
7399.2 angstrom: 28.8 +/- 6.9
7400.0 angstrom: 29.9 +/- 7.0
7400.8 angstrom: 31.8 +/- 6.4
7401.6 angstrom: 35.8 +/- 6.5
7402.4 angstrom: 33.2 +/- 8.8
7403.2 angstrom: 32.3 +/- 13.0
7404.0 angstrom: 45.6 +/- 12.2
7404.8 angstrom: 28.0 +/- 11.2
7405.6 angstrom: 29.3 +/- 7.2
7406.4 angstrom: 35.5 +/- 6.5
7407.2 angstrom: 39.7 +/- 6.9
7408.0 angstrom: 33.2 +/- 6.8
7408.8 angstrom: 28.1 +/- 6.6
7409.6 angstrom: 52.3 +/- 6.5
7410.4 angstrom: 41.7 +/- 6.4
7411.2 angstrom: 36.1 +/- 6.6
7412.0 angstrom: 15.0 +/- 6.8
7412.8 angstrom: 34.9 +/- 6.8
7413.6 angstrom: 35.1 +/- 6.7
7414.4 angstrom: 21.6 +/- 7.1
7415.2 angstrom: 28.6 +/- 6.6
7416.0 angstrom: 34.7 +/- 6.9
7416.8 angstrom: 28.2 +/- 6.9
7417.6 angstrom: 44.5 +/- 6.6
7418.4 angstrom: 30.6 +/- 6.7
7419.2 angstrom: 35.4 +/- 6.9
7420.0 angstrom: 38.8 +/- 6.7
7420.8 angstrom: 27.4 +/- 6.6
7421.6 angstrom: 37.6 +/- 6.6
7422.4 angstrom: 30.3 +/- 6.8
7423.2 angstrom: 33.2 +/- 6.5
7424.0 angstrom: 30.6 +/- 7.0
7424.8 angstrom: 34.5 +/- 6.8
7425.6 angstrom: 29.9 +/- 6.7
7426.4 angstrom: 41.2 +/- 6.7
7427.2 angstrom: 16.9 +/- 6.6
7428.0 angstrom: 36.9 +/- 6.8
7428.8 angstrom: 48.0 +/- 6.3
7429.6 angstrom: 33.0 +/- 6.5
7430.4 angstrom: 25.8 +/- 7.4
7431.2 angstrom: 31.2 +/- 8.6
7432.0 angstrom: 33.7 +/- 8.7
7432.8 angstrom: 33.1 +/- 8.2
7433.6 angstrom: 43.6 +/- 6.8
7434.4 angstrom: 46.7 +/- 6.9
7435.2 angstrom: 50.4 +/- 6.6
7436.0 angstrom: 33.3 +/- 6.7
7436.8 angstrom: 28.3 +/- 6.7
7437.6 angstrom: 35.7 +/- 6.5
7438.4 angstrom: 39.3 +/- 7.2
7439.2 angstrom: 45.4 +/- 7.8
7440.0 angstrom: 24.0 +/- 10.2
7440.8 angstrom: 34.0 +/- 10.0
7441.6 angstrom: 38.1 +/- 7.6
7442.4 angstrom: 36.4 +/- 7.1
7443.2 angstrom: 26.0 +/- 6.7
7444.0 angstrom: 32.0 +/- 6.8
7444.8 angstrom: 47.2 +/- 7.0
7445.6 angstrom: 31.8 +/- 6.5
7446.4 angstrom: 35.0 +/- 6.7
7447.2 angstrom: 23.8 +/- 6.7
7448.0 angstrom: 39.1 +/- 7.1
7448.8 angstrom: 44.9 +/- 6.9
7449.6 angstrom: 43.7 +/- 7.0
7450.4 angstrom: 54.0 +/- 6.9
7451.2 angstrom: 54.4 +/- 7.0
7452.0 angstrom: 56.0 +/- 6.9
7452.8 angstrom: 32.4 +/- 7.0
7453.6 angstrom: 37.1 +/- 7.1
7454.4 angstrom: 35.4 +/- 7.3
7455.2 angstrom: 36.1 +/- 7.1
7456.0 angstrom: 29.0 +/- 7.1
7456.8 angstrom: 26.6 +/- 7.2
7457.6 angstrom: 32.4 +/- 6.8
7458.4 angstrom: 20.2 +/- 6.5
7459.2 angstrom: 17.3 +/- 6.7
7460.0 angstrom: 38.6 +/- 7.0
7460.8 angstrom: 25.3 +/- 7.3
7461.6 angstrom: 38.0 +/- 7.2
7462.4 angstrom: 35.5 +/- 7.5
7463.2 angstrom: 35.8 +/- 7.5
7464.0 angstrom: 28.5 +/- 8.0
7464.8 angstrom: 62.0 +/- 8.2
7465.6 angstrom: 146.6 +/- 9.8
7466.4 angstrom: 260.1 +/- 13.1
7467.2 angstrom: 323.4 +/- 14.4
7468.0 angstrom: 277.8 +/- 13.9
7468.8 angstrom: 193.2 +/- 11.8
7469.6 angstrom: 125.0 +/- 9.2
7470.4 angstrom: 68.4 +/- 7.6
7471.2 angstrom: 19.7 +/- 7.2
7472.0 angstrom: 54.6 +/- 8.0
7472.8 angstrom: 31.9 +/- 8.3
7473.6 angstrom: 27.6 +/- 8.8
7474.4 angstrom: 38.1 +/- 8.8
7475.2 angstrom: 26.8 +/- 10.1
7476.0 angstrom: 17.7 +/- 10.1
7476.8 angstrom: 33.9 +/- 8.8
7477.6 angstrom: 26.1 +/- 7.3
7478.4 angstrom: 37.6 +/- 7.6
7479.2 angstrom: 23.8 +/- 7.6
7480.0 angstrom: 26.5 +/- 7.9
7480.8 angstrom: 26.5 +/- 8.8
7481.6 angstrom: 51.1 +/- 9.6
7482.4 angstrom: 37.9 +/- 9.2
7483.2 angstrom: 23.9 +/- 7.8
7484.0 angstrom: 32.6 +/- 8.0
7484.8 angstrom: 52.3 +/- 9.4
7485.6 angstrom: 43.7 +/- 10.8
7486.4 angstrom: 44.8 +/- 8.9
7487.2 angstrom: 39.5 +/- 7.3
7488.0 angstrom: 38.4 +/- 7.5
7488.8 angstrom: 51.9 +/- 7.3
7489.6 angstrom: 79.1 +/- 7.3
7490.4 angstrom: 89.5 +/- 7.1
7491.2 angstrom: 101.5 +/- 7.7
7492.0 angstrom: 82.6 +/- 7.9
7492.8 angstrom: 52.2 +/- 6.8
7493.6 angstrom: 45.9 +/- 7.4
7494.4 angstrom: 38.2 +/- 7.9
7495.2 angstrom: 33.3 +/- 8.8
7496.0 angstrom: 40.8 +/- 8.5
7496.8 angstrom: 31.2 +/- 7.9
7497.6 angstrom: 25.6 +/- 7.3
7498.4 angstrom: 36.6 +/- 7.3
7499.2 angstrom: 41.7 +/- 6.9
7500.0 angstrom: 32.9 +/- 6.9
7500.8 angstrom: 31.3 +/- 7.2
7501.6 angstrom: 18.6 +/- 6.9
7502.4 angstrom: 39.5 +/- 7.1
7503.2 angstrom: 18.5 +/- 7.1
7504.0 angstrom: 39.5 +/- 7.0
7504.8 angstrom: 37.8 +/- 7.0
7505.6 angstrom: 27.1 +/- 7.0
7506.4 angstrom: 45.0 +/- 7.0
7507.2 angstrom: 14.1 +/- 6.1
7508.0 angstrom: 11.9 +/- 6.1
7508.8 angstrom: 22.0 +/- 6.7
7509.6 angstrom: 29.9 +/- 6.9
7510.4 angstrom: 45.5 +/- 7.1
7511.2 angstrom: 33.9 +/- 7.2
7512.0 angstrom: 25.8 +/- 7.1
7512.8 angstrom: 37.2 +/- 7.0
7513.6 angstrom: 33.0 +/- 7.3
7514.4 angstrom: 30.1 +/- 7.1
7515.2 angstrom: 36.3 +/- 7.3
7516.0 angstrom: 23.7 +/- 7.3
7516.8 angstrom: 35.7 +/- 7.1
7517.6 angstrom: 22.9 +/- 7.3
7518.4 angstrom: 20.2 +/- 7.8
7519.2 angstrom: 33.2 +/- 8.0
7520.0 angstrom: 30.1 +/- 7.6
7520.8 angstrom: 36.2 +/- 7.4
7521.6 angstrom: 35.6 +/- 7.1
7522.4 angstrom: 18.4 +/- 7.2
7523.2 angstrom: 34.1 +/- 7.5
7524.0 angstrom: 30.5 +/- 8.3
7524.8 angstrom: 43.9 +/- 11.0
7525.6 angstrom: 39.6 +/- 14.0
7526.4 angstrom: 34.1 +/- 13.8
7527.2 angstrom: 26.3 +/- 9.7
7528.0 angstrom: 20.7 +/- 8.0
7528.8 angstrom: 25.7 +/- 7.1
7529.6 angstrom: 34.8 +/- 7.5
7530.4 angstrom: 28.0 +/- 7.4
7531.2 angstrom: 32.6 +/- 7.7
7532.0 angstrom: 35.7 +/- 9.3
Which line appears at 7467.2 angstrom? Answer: H-alpha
